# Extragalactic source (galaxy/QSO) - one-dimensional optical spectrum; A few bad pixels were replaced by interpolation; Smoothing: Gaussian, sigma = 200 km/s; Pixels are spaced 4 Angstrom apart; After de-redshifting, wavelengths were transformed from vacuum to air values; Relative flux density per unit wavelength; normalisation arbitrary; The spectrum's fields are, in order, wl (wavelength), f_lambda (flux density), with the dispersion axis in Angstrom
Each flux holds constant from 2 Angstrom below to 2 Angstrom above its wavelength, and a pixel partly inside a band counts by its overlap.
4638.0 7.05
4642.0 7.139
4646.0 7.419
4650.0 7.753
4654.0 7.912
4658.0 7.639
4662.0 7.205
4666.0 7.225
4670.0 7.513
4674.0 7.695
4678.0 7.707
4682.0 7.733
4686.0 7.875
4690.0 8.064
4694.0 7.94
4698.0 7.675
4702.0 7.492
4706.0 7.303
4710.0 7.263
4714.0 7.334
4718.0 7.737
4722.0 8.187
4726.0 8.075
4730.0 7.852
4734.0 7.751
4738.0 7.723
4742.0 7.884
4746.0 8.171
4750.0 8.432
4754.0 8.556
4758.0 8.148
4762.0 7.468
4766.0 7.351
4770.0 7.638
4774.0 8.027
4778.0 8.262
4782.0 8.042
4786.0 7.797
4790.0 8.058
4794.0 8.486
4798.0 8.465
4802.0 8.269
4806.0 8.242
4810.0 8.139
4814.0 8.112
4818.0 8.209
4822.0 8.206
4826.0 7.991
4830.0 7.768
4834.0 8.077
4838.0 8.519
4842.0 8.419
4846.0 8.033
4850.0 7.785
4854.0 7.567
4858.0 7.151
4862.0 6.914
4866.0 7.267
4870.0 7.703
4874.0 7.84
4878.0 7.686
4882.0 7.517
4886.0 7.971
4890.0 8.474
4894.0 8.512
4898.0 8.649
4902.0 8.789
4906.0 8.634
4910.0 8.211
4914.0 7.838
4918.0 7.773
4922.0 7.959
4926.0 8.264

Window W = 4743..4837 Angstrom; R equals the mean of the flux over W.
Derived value 8.09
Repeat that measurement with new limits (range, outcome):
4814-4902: 7.94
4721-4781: 7.97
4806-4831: 8.1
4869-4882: 7.71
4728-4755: 8.03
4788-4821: 8.25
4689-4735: 7.71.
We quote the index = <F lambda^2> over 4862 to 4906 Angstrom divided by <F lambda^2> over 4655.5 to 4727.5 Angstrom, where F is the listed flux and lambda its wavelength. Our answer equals 1.1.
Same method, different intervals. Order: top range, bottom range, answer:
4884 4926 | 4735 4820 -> 1.08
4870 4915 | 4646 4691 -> 1.17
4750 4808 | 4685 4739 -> 1.07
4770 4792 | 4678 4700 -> 1.06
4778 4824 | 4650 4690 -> 1.13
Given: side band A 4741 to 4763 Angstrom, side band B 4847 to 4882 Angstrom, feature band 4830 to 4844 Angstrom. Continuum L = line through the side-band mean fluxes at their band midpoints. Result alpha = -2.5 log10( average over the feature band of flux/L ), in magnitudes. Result -0.081 mag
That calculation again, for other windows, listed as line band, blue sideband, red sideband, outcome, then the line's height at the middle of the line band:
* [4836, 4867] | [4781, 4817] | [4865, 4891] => 0.027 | 7.91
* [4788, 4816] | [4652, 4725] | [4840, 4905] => -0.061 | 7.8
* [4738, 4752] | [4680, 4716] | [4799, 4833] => -0.037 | 7.83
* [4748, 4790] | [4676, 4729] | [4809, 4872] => -0.026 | 7.79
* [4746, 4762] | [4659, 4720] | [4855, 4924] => -0.074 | 7.7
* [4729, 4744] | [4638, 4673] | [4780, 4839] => 0.003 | 7.82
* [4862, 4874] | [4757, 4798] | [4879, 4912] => 0.109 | 8.24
